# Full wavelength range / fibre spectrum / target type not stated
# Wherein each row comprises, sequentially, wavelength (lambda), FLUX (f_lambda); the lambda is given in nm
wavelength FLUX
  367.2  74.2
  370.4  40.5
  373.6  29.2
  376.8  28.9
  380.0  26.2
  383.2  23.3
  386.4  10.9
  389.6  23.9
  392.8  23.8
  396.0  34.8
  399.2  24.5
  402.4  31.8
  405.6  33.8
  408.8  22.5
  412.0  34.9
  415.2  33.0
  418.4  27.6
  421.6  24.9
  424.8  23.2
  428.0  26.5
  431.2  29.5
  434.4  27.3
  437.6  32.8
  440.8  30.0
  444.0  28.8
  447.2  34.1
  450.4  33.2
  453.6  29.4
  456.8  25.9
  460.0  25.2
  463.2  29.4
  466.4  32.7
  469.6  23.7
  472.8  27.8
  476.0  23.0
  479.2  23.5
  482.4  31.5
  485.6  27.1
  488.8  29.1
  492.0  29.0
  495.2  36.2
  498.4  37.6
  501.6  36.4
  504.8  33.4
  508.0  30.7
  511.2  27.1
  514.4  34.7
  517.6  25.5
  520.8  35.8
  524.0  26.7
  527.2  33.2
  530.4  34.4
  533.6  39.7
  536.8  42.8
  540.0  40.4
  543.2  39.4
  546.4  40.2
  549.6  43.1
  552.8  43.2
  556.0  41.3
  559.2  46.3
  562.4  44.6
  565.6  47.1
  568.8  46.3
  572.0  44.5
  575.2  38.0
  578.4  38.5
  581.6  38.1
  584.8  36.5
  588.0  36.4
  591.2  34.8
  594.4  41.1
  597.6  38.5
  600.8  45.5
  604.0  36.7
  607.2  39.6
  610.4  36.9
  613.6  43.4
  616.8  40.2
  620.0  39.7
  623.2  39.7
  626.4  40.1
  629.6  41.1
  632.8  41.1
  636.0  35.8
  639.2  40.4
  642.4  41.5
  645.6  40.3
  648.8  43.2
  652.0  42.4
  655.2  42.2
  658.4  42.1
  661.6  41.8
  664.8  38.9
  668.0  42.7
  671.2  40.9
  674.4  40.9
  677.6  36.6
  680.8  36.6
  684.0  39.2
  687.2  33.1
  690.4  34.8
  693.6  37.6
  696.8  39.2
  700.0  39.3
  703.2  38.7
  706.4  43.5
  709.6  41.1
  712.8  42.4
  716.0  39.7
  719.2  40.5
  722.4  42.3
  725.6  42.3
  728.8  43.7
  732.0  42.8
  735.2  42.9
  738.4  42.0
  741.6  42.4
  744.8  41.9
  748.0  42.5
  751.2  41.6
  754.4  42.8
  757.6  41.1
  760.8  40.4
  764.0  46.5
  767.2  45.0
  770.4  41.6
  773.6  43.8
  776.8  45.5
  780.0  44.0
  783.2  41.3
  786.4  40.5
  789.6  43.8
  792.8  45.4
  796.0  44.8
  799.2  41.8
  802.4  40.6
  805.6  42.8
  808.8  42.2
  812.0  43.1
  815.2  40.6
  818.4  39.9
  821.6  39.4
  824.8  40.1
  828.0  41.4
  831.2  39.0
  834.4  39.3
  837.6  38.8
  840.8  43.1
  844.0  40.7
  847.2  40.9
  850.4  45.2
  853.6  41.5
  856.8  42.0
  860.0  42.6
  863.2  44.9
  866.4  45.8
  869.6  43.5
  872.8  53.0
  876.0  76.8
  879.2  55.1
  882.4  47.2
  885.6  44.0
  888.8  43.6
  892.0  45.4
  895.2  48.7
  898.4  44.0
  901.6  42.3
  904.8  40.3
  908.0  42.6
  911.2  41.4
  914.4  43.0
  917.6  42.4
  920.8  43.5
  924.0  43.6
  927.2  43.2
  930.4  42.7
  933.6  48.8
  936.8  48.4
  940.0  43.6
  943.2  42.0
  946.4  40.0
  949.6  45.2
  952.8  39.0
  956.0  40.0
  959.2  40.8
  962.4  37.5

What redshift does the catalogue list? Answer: 0.333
